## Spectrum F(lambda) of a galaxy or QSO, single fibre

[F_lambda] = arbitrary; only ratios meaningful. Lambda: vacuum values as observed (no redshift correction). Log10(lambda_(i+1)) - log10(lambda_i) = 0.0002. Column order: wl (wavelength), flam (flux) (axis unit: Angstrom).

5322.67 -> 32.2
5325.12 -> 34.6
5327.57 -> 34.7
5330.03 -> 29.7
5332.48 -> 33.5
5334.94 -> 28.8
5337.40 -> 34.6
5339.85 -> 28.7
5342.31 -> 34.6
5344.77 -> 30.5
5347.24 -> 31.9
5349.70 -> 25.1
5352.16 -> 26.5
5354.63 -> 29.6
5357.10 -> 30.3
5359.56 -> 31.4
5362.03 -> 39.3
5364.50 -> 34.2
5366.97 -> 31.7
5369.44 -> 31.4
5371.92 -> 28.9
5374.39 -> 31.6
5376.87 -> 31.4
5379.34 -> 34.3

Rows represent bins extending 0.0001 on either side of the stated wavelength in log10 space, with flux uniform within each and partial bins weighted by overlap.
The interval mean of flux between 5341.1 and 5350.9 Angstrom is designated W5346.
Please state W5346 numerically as 30.5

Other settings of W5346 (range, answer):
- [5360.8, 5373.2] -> 33.1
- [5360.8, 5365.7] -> 36.8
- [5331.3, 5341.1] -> 31.4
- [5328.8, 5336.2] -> 30.7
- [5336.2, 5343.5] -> 32.7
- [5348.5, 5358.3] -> 27.9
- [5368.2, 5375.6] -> 30.6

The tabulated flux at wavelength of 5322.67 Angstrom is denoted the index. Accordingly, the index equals 32.2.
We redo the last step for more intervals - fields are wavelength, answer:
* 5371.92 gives 28.9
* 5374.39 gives 31.6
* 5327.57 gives 34.7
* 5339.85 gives 28.7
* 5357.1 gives 30.3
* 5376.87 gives 31.4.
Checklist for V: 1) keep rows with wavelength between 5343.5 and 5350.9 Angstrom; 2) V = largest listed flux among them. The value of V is 31.9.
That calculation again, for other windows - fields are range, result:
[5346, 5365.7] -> 39.3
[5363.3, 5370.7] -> 34.2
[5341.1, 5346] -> 34.6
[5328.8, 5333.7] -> 33.5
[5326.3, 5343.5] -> 34.7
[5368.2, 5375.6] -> 31.6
